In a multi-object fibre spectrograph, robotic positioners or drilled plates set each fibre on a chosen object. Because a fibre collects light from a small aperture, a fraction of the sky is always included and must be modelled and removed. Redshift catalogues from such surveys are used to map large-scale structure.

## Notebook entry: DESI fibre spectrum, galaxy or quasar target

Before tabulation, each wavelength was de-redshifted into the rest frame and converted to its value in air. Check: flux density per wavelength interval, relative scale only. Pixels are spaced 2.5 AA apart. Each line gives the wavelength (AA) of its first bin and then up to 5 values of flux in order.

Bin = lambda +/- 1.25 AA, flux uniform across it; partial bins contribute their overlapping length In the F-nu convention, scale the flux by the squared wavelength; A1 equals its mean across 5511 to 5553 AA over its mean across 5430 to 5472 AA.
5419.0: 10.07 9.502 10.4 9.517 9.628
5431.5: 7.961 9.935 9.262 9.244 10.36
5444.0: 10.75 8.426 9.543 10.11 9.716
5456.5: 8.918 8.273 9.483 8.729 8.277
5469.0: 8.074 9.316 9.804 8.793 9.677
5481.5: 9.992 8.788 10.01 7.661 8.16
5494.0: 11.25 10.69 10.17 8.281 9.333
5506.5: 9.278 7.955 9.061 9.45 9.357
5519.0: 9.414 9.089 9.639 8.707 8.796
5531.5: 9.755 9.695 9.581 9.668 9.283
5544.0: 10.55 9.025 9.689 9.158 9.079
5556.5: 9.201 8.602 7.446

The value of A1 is 1.05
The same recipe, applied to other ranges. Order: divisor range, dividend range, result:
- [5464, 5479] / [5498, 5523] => 1.04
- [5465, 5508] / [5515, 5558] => 1.03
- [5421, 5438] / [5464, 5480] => 0.96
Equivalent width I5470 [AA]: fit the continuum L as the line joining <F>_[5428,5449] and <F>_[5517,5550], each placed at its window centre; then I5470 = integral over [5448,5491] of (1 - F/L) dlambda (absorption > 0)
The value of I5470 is 1.55 AA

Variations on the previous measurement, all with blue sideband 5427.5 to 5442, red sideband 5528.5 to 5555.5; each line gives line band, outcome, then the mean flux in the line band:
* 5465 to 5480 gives 0.68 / 8.97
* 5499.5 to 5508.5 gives 0.44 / 8.98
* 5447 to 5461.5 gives 0.15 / 9.28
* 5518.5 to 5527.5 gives 0.25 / 9.21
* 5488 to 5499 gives -0.15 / 9.56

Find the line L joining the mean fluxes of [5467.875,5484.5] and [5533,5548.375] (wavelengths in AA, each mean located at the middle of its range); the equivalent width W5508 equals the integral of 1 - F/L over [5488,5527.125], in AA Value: 0.8 AA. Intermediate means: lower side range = 9.23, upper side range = 9.63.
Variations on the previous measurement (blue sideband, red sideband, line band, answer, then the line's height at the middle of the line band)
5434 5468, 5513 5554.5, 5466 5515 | 0.8 AA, 9.37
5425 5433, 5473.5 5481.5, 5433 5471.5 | 0.0 AA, 9.28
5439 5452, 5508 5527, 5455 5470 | 1.5 AA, 9.61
